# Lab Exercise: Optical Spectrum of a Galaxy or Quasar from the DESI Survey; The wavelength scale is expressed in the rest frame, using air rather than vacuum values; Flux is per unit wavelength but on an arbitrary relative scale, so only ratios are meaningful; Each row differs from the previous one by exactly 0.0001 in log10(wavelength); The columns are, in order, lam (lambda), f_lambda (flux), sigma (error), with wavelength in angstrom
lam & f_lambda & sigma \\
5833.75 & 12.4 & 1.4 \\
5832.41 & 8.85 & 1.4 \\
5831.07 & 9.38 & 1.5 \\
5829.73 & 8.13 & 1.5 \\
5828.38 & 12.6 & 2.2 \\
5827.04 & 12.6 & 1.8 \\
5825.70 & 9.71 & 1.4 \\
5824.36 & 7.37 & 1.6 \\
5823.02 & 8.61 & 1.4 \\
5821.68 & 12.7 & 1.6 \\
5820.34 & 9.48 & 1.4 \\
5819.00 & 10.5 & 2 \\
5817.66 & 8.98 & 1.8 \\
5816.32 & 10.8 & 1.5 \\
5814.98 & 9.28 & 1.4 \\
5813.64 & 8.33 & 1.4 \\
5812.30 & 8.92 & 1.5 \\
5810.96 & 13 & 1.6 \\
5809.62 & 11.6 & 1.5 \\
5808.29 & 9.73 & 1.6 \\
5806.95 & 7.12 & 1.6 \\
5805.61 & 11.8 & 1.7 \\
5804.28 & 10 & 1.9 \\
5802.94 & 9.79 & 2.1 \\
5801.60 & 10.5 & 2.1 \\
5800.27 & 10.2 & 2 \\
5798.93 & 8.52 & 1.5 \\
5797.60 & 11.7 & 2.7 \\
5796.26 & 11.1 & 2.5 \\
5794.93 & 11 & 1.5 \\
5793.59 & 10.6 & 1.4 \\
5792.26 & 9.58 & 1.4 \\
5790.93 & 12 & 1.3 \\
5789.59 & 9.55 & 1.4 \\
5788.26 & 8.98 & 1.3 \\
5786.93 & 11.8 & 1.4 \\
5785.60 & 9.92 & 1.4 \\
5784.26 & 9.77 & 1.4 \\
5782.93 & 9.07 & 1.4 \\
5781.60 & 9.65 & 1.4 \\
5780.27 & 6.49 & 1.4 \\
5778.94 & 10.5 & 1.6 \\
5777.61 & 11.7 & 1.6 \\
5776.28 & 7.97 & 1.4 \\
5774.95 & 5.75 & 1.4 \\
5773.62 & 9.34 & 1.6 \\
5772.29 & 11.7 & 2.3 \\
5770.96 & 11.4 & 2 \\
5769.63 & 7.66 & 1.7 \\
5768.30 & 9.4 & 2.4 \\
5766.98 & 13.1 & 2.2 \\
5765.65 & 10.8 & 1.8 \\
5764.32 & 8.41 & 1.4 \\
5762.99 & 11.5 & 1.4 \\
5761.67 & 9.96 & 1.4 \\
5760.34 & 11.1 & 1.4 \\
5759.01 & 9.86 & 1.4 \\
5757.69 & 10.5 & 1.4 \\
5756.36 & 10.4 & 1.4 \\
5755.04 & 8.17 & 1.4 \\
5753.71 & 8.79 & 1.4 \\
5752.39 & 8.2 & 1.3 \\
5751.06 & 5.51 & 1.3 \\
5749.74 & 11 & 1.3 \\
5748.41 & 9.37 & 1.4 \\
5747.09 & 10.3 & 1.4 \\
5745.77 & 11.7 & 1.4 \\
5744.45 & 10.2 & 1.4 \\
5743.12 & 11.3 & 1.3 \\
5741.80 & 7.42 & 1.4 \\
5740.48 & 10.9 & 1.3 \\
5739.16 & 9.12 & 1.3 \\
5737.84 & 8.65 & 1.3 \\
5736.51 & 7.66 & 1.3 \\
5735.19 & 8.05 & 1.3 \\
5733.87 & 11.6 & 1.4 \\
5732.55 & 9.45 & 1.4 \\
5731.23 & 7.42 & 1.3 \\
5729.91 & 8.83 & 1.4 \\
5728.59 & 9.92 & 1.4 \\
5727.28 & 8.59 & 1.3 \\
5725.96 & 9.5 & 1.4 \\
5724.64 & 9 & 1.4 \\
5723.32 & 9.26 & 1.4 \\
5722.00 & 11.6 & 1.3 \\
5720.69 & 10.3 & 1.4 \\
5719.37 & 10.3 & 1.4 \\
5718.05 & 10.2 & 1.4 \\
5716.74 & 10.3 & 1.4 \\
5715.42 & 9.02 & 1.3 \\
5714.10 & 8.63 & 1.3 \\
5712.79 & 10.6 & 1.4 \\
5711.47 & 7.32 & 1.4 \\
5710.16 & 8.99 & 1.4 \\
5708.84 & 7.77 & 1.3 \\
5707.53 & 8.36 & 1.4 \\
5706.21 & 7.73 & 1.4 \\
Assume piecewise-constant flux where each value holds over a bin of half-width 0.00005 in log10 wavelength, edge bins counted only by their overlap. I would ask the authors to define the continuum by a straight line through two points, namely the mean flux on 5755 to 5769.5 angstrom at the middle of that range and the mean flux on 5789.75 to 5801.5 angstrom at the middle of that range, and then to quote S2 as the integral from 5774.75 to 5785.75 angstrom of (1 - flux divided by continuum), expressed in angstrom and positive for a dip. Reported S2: 1.4 angstrom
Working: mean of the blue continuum 10.3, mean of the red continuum 10.5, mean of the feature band 9.07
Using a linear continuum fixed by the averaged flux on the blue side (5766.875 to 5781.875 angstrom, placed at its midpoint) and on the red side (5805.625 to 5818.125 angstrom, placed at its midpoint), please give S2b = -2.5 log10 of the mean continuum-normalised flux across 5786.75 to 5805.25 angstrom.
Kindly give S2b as -0.07 mag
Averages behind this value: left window 9.42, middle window 10.4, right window 9.87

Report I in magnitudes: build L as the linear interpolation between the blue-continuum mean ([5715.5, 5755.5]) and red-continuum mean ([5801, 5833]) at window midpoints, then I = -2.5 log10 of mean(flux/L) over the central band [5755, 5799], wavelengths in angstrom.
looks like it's -0.03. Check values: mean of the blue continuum 9.42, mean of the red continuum 9.99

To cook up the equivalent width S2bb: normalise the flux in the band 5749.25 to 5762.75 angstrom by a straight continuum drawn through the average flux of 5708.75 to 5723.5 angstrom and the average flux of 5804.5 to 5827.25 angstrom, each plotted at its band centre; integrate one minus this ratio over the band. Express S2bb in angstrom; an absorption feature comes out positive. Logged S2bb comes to 0.49 angstrom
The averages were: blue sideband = 9.6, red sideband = 9.98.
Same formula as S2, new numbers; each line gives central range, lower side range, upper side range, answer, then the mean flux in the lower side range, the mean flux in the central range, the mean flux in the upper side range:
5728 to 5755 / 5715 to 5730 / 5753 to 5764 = 1.8 angstrom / 9.78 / 9.24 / 9.98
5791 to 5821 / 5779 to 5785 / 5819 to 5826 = -2.6 angstrom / 8.93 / 10.2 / 9.66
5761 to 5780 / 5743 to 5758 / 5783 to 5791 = 0.0 angstrom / 9.53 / 9.87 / 10.1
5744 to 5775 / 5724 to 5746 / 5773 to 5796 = -1.1 angstrom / 9.33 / 9.83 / 9.66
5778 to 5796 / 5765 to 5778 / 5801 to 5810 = -0.1 angstrom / 9.84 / 9.97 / 10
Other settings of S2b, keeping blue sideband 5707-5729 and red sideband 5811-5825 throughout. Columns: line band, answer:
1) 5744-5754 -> 0.01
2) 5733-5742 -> 0.03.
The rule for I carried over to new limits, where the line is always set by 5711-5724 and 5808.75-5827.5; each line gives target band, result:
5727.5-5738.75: 0.10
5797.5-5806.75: -0.01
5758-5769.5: -0.05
